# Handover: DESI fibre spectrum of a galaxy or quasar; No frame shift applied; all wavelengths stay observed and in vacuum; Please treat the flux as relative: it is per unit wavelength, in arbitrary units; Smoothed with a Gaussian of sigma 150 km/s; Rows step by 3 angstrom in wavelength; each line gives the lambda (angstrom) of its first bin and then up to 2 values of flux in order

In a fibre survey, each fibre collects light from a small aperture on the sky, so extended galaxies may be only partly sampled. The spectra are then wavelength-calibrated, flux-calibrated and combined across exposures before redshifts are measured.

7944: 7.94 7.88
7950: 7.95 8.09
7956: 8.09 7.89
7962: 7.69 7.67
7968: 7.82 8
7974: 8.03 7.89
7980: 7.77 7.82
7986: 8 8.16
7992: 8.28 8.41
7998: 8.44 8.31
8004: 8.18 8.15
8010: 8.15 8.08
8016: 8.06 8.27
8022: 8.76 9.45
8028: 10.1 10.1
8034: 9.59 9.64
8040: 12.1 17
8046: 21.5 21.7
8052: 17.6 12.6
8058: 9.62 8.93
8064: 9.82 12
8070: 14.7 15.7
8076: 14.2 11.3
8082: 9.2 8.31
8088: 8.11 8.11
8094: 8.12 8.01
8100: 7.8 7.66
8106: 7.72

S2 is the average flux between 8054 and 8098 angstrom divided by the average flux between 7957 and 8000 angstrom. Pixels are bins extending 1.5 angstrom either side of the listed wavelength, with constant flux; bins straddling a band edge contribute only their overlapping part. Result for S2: 1.3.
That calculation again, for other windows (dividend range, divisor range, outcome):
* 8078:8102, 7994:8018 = 1.04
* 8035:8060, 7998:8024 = 1.81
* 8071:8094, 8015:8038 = 1.15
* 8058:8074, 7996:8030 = 1.39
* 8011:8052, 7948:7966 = 1.52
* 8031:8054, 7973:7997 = 1.88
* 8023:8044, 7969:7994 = 1.37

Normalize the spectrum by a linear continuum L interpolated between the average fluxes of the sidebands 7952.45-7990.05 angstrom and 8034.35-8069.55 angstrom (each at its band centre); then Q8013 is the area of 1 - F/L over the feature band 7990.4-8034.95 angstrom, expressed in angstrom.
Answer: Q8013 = 9.0 angstrom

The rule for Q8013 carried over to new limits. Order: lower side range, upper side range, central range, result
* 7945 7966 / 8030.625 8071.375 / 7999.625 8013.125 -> 3.3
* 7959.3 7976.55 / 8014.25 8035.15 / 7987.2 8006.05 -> 0.5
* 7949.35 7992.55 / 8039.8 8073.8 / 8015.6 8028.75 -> 3.3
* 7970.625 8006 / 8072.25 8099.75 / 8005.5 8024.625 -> 0.6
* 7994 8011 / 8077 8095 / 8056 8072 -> -4.3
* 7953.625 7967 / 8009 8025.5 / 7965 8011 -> 0.3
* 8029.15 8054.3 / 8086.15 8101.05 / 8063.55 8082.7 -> -3.6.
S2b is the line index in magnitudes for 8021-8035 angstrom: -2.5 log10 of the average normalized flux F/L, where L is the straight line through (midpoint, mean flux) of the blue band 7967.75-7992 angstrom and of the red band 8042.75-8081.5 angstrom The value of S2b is 0.20 mag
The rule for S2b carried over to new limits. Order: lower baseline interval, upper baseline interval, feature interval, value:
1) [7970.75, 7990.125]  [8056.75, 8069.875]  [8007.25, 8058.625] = -0.22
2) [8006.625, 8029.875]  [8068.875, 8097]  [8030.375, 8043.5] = -0.22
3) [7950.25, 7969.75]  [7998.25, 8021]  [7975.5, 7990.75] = 0.01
